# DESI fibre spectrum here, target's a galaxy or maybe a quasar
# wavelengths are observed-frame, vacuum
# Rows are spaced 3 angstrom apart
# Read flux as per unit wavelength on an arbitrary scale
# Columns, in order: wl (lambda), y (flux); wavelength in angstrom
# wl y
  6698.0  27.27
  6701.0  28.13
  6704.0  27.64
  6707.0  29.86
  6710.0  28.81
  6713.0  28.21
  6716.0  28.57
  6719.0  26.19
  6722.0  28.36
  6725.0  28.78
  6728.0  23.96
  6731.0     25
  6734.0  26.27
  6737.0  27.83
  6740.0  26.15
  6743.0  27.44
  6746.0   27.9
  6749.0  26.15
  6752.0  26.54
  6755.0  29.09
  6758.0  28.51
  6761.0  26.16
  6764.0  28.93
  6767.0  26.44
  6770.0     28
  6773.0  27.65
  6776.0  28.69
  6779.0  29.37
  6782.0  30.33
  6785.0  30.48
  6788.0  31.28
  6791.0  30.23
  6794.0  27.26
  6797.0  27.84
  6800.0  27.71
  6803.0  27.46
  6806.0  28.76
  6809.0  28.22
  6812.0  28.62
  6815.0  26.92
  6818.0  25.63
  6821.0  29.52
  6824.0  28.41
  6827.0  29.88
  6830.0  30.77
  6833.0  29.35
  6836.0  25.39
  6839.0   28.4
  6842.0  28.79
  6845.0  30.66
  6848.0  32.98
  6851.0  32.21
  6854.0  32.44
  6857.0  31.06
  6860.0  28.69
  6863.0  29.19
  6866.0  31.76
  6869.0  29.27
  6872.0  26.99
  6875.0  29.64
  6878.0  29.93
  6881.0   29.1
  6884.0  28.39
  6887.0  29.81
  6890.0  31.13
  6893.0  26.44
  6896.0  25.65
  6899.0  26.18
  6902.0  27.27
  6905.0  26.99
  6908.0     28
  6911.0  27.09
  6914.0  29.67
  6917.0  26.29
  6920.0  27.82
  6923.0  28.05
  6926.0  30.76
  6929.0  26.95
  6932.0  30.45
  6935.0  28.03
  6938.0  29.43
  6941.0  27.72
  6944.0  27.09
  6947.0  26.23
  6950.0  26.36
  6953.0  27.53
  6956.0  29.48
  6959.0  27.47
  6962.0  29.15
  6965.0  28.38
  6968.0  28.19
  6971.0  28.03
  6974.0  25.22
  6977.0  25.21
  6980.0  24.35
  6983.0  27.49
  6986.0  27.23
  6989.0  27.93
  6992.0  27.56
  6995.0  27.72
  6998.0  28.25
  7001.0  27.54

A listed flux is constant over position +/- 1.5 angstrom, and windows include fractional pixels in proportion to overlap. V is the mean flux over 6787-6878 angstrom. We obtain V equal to 29.2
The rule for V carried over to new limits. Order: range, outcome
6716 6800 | 27.8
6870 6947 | 28.2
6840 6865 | 30.7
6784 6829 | 28.6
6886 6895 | 28.9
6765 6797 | 28.9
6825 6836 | 29.3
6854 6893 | 29.6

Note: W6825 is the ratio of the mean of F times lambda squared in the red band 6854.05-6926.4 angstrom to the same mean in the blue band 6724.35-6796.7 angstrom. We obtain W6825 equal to 1.1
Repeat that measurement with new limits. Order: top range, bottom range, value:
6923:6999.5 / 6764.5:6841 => 1.02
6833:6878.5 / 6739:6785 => 1.10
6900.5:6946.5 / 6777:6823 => 1.02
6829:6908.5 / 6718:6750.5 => 1.13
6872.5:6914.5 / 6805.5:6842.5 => 1.01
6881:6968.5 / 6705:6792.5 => 1.05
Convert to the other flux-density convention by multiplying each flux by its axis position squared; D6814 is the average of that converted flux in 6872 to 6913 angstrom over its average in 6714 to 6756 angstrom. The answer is 1.1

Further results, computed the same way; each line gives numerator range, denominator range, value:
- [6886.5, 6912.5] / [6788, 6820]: 1.01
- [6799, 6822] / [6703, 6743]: 1.04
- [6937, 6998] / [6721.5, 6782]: 1.06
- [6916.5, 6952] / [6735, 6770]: 1.08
